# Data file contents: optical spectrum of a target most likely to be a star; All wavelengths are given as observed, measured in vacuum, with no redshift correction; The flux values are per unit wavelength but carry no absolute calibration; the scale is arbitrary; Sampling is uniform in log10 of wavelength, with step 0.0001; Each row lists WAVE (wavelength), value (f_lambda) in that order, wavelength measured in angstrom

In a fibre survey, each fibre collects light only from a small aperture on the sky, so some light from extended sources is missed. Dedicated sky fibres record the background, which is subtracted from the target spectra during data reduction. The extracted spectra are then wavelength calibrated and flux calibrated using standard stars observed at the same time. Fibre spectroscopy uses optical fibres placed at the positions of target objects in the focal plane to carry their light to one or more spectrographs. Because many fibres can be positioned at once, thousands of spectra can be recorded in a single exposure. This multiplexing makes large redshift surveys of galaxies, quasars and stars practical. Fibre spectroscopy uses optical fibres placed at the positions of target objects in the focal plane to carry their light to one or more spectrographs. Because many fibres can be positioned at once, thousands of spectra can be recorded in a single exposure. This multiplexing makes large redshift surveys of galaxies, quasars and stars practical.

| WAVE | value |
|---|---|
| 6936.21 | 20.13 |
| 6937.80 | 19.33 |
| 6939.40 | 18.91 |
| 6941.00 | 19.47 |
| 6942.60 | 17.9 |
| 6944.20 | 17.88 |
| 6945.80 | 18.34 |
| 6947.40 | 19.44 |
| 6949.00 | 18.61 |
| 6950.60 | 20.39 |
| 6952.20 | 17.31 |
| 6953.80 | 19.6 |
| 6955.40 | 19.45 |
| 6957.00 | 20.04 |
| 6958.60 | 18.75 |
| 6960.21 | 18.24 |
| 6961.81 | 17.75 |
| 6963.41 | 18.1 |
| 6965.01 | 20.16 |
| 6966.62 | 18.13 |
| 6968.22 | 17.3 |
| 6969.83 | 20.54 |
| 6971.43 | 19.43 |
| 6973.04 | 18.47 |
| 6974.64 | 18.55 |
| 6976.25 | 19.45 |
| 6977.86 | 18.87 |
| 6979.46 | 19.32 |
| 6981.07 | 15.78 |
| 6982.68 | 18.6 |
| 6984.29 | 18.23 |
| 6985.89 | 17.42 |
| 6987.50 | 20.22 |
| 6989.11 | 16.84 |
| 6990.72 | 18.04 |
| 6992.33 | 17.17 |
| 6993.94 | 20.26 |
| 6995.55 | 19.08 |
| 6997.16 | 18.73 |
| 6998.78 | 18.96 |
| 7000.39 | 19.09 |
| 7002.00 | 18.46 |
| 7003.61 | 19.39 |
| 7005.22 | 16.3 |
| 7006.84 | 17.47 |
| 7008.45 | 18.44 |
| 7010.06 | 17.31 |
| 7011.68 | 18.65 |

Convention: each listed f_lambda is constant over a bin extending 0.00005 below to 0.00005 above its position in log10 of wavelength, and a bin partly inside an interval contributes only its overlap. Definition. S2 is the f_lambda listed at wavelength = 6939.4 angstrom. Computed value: 18.91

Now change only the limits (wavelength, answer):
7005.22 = 16.3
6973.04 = 18.47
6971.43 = 19.43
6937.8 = 19.33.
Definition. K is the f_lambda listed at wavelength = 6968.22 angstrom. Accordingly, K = 17.3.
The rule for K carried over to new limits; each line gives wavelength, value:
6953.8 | 19.6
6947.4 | 19.44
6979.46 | 19.32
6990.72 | 18.04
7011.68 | 18.65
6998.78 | 18.96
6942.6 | 17.9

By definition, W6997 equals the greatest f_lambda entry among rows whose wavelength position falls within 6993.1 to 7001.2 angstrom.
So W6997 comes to 20.26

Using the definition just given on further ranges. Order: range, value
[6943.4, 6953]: 20.39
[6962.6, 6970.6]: 20.54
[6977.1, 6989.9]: 20.22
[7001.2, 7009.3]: 19.39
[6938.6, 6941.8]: 19.47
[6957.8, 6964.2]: 18.75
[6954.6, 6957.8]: 20.04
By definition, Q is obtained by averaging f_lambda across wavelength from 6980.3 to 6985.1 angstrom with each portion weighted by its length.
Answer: 17.6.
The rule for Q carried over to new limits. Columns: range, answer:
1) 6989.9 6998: 18.6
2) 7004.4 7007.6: 16.9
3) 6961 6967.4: 18.5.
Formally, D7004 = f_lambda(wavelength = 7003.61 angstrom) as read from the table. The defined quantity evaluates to 19.39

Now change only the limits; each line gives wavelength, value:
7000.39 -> 19.09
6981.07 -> 15.78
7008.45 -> 18.44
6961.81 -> 17.75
